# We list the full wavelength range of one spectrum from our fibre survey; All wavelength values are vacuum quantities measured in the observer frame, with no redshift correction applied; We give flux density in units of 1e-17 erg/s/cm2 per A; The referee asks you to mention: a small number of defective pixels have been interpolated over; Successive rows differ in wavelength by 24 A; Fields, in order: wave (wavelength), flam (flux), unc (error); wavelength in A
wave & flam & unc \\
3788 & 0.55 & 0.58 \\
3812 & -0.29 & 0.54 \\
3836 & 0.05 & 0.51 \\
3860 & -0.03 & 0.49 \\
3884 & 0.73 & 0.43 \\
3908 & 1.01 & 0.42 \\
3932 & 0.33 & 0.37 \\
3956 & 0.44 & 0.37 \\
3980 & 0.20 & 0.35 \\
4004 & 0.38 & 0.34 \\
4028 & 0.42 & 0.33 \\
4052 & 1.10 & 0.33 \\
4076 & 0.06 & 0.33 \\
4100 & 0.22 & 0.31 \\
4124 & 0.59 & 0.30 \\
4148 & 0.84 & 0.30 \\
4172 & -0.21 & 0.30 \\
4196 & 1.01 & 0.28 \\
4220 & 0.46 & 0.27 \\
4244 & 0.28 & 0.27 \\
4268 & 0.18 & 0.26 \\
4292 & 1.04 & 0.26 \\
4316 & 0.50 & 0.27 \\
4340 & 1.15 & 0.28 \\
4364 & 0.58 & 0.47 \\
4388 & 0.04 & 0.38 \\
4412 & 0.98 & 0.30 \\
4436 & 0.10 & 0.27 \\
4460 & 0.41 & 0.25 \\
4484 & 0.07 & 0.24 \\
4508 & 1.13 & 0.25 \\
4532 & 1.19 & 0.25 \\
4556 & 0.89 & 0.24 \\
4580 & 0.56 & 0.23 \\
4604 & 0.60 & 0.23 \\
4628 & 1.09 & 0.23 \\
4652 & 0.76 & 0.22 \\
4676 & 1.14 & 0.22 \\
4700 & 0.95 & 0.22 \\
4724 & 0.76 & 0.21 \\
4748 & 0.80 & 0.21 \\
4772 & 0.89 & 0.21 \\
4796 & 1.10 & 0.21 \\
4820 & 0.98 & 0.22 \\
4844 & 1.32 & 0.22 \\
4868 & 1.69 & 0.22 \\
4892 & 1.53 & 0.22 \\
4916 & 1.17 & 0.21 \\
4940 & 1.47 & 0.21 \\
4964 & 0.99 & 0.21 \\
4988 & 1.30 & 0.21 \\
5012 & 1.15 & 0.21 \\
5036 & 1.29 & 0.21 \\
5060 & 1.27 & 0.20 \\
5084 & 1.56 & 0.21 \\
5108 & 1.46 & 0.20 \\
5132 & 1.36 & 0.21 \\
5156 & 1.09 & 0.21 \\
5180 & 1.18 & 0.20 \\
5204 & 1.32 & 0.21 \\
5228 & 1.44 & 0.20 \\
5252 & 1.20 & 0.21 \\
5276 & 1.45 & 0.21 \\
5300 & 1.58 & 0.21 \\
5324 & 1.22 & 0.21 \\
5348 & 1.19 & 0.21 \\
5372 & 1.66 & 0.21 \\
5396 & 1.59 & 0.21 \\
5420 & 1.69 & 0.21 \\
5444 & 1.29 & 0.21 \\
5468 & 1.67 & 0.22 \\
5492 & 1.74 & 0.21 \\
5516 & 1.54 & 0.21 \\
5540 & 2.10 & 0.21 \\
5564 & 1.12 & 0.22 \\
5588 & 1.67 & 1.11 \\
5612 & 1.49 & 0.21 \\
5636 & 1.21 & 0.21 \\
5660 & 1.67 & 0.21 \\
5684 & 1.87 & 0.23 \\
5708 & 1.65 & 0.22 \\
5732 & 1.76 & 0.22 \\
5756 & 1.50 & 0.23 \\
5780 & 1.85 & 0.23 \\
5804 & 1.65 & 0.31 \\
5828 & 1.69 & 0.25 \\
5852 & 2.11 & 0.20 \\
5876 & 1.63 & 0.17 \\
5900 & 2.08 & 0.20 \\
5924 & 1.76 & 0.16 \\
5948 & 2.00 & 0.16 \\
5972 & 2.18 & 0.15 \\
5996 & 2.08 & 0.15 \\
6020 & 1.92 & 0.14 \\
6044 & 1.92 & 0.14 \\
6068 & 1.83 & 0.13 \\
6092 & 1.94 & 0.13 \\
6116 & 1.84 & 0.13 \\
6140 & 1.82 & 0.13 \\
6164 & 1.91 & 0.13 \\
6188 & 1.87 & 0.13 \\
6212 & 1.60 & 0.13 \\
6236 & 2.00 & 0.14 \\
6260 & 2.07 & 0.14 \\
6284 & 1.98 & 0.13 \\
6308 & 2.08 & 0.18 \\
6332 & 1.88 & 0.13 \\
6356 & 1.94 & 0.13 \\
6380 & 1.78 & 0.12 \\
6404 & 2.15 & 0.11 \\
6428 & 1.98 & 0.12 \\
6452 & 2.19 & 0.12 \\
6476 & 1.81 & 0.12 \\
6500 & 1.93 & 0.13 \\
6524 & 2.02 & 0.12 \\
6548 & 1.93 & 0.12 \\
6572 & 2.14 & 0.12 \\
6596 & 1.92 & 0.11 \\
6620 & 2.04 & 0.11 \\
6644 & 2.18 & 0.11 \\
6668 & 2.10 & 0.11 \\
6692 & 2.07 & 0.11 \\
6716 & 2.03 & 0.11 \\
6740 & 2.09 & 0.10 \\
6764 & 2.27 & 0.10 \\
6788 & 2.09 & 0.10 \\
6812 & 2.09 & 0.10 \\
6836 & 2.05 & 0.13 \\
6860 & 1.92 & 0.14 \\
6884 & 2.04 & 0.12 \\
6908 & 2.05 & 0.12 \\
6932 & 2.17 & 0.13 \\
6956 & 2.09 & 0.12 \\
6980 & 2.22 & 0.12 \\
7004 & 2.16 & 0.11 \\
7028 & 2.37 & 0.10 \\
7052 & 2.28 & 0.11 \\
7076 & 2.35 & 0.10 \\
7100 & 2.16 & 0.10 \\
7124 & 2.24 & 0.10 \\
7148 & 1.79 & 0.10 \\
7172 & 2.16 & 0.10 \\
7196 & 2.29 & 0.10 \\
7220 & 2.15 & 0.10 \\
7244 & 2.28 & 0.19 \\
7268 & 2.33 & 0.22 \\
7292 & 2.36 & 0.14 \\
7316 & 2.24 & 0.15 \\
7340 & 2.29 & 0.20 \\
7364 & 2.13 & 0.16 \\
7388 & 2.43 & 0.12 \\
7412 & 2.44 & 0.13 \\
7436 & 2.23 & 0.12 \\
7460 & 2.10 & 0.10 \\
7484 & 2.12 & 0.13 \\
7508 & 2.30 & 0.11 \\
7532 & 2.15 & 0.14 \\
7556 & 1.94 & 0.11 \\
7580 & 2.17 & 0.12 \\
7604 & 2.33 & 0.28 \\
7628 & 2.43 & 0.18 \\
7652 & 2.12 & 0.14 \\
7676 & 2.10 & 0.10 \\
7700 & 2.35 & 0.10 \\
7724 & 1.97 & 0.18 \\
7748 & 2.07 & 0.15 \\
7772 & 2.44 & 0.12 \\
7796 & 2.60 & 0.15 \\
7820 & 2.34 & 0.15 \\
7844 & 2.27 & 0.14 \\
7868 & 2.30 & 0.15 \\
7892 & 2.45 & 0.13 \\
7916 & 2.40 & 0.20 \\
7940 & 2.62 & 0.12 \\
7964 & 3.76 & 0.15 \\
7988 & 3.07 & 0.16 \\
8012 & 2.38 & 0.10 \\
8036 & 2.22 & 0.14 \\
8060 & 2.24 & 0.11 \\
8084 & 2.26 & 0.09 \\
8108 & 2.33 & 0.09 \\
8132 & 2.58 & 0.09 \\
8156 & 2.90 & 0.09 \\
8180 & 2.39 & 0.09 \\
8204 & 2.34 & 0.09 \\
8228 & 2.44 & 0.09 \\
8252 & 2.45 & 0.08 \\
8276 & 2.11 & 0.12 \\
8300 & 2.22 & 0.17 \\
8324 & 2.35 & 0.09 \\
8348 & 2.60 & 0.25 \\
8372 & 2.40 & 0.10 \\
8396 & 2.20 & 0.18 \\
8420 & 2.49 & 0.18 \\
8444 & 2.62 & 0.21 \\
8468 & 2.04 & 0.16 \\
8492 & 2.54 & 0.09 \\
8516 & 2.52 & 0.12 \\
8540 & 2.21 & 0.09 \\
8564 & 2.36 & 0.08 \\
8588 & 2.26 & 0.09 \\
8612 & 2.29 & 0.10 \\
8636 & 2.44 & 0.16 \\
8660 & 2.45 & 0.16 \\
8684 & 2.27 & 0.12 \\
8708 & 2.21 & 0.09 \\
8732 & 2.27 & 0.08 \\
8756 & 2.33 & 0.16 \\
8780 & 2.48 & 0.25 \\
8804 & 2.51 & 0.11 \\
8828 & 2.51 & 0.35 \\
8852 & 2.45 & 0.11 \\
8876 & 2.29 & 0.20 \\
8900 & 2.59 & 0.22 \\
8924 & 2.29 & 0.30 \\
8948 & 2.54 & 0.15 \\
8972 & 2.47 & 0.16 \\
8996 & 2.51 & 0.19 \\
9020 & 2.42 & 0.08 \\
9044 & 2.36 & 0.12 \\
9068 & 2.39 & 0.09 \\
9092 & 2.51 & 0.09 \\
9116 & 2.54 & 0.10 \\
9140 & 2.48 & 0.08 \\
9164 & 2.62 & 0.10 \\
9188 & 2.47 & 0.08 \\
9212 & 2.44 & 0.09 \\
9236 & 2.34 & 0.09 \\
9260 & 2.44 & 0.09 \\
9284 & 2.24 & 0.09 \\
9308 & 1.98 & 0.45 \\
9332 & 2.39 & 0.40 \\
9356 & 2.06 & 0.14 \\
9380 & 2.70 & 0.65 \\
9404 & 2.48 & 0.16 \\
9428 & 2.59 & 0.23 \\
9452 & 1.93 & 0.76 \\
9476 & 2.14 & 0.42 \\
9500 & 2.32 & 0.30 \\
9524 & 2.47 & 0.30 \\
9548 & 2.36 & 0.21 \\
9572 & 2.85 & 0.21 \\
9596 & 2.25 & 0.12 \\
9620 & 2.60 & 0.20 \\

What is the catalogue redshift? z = 0.21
